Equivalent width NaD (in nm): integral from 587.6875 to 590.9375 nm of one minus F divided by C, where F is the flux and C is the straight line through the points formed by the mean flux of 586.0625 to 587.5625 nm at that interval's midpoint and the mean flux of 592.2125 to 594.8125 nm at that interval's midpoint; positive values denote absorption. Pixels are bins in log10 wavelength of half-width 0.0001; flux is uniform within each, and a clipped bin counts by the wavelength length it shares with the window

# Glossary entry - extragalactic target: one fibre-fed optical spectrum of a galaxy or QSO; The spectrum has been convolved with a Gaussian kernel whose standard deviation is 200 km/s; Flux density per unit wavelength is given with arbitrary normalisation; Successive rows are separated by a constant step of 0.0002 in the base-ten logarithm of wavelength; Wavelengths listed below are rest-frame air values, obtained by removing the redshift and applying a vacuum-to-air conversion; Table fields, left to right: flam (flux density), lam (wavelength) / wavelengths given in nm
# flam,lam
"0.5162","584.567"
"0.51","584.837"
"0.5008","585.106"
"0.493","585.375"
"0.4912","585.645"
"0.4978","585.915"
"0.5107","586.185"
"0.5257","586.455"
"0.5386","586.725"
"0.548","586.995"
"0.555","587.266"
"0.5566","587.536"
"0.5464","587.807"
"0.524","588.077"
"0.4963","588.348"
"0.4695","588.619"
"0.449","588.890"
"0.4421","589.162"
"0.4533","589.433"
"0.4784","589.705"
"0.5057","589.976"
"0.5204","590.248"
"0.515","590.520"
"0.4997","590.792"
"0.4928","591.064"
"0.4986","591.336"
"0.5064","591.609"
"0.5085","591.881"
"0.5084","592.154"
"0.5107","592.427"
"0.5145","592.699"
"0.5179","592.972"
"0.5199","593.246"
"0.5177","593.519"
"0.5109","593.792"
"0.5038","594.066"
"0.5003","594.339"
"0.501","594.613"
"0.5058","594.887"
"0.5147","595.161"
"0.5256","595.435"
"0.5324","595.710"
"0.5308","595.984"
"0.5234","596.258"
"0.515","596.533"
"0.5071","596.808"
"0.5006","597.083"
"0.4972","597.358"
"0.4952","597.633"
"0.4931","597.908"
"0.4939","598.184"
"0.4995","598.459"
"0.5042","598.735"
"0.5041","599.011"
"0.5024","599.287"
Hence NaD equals 0.22 nm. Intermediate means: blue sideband 0.538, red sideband 0.511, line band 0.491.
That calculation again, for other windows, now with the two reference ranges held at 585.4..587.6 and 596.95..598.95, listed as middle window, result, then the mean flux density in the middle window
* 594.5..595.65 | -0.02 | 0.513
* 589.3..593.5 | 0.08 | 0.504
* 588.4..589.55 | 0.14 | 0.456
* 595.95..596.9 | -0.03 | 0.518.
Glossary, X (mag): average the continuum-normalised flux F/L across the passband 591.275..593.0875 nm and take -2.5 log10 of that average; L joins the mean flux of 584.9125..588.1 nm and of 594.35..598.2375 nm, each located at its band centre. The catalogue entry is 0.01 mag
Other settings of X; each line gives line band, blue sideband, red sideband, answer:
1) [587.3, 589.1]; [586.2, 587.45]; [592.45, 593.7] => 0.06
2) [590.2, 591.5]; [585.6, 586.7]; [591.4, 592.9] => 0.01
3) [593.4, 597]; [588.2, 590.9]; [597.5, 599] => -0.05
